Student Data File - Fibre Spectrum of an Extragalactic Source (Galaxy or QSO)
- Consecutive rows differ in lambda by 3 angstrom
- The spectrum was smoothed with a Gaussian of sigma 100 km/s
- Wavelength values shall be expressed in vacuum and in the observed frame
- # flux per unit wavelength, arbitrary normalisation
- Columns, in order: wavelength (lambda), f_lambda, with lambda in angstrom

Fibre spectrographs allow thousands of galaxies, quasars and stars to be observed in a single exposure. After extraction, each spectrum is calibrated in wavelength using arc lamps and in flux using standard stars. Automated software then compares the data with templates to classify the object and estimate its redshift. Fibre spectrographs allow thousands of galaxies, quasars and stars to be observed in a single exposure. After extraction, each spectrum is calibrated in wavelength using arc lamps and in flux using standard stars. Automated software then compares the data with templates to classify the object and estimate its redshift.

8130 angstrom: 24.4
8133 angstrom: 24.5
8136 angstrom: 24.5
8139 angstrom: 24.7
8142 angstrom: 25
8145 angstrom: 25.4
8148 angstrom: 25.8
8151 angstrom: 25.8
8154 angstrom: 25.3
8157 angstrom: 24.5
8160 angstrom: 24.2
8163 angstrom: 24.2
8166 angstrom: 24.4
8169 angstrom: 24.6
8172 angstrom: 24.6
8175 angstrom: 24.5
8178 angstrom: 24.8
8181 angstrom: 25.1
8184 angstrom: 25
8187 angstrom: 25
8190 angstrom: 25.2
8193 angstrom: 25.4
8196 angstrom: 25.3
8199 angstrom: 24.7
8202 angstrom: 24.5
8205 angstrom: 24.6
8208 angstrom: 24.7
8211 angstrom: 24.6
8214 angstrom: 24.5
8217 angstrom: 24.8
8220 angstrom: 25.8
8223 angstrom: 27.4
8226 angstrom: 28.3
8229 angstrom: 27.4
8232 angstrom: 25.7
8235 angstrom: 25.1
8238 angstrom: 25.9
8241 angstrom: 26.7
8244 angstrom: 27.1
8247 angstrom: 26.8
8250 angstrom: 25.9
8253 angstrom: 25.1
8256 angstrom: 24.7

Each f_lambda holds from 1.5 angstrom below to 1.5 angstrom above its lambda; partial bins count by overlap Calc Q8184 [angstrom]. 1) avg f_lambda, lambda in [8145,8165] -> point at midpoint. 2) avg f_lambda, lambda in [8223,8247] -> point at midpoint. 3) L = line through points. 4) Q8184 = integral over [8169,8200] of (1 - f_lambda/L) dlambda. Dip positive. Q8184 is 0.79 angstrom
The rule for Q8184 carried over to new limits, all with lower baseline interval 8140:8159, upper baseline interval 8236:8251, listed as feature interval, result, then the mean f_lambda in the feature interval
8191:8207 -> 0.6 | 24.9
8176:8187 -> 0.3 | 25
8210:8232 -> 0.0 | 26.1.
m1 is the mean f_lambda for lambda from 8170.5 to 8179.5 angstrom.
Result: 24.6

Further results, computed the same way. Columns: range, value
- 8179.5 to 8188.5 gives 25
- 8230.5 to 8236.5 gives 25.4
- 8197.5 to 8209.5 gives 24.6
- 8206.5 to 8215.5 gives 24.6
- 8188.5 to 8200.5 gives 25.1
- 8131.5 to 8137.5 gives 24.5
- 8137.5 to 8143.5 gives 24.8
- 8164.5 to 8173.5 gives 24.5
